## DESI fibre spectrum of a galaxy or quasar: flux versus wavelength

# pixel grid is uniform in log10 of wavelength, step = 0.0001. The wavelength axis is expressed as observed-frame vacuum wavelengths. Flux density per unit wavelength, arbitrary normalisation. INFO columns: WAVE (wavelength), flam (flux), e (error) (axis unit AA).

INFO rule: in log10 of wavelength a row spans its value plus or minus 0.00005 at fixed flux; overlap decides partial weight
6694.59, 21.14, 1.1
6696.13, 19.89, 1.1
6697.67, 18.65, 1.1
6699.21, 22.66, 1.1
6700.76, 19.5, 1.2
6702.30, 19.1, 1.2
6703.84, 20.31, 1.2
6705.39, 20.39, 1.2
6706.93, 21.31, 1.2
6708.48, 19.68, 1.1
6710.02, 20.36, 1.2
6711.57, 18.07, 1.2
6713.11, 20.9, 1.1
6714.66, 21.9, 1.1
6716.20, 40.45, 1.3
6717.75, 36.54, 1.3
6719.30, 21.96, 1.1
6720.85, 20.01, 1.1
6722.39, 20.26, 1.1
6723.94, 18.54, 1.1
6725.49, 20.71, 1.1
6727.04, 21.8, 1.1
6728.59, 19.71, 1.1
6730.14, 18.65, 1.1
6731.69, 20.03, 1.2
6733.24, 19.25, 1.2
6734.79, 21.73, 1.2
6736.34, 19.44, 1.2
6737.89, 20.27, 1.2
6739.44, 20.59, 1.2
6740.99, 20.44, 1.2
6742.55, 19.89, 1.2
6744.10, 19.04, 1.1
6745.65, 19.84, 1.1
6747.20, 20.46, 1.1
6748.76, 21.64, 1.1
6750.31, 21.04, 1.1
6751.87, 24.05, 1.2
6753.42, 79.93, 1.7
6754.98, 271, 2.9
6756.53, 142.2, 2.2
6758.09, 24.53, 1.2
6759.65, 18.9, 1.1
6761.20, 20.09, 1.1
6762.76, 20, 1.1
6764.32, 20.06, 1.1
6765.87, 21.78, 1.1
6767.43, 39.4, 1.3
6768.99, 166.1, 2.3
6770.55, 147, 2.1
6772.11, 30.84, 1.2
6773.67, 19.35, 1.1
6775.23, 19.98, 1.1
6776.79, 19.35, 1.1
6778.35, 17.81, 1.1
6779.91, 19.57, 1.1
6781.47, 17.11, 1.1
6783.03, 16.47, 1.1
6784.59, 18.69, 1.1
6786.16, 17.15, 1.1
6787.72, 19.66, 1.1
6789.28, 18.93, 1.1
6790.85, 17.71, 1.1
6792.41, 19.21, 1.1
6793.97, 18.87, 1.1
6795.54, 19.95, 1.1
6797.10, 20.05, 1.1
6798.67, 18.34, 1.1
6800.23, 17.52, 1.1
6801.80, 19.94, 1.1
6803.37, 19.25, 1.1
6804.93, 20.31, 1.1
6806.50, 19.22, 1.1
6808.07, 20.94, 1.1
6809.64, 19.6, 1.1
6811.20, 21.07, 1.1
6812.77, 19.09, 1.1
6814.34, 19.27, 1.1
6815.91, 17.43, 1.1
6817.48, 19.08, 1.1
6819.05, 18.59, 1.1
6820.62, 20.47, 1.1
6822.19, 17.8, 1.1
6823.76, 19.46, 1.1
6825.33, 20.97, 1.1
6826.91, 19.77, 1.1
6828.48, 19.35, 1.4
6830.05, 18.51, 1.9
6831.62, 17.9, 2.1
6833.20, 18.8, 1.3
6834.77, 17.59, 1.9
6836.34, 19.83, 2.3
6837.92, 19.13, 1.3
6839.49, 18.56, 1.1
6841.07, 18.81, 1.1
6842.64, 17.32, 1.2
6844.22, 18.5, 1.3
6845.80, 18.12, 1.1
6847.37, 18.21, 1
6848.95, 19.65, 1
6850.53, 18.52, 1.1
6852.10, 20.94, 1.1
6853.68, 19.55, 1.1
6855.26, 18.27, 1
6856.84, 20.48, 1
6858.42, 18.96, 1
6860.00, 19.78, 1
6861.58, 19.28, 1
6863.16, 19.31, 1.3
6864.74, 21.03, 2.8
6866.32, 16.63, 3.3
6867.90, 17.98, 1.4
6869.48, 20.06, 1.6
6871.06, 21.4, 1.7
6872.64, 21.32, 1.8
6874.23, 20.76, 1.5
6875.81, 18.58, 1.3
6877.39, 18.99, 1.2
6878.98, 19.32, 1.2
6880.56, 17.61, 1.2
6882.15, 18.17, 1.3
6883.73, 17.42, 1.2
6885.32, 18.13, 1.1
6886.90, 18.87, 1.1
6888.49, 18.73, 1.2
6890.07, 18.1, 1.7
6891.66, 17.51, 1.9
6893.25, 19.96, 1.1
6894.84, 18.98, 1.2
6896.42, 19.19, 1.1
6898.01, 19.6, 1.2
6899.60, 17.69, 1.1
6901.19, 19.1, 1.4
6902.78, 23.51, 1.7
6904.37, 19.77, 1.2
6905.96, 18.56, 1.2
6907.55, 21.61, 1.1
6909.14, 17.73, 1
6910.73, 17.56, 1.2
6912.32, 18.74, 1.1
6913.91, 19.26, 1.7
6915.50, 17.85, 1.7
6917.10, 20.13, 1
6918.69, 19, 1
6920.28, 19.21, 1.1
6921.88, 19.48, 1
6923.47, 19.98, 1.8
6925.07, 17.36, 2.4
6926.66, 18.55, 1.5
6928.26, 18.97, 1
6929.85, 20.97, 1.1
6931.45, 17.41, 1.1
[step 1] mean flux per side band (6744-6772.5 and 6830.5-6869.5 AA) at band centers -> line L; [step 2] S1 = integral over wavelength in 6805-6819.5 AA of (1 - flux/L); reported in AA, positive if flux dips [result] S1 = 6.7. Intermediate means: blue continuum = 60.7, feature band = 19.4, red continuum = 18.9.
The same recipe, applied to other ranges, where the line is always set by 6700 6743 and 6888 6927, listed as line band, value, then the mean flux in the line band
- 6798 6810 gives 0.6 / 19.4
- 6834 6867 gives 1.4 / 19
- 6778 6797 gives 2.0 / 18.5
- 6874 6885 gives 0.5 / 18.6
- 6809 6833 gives 1.2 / 19.2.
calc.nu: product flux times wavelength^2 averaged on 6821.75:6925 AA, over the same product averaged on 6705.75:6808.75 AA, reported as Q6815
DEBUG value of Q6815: 0.63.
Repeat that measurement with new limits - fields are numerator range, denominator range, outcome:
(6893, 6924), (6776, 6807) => 1.07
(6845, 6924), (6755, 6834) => 0.65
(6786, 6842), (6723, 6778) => 0.47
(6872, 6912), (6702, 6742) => 0.93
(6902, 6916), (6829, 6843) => 1.07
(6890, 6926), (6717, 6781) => 0.52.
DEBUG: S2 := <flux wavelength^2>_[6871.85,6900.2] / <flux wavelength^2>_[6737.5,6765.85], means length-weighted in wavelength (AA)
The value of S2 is 0.4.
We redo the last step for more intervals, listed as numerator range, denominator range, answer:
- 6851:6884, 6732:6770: 0.44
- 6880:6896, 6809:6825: 0.98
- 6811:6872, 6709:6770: 0.53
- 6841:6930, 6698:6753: 0.92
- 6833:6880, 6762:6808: 0.67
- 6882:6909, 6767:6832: 0.75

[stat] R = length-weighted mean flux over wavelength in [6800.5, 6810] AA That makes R 19.7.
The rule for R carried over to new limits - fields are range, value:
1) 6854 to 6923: 19.2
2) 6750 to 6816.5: 36.8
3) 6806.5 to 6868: 19.1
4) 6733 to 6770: 46.5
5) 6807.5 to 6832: 19.3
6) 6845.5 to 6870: 19.2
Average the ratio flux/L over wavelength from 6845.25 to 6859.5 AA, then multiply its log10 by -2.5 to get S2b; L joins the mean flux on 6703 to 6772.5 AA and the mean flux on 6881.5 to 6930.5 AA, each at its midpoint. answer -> 0.28 mag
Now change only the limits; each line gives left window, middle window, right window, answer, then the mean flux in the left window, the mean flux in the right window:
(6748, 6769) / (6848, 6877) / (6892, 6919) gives 0.50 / 59.9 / 19.3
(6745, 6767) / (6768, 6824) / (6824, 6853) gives 0.35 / 51.8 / 18.9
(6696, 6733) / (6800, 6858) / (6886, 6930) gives 0.06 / 21.7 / 19.1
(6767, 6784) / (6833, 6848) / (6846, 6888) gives 0.41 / 46.5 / 19.2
